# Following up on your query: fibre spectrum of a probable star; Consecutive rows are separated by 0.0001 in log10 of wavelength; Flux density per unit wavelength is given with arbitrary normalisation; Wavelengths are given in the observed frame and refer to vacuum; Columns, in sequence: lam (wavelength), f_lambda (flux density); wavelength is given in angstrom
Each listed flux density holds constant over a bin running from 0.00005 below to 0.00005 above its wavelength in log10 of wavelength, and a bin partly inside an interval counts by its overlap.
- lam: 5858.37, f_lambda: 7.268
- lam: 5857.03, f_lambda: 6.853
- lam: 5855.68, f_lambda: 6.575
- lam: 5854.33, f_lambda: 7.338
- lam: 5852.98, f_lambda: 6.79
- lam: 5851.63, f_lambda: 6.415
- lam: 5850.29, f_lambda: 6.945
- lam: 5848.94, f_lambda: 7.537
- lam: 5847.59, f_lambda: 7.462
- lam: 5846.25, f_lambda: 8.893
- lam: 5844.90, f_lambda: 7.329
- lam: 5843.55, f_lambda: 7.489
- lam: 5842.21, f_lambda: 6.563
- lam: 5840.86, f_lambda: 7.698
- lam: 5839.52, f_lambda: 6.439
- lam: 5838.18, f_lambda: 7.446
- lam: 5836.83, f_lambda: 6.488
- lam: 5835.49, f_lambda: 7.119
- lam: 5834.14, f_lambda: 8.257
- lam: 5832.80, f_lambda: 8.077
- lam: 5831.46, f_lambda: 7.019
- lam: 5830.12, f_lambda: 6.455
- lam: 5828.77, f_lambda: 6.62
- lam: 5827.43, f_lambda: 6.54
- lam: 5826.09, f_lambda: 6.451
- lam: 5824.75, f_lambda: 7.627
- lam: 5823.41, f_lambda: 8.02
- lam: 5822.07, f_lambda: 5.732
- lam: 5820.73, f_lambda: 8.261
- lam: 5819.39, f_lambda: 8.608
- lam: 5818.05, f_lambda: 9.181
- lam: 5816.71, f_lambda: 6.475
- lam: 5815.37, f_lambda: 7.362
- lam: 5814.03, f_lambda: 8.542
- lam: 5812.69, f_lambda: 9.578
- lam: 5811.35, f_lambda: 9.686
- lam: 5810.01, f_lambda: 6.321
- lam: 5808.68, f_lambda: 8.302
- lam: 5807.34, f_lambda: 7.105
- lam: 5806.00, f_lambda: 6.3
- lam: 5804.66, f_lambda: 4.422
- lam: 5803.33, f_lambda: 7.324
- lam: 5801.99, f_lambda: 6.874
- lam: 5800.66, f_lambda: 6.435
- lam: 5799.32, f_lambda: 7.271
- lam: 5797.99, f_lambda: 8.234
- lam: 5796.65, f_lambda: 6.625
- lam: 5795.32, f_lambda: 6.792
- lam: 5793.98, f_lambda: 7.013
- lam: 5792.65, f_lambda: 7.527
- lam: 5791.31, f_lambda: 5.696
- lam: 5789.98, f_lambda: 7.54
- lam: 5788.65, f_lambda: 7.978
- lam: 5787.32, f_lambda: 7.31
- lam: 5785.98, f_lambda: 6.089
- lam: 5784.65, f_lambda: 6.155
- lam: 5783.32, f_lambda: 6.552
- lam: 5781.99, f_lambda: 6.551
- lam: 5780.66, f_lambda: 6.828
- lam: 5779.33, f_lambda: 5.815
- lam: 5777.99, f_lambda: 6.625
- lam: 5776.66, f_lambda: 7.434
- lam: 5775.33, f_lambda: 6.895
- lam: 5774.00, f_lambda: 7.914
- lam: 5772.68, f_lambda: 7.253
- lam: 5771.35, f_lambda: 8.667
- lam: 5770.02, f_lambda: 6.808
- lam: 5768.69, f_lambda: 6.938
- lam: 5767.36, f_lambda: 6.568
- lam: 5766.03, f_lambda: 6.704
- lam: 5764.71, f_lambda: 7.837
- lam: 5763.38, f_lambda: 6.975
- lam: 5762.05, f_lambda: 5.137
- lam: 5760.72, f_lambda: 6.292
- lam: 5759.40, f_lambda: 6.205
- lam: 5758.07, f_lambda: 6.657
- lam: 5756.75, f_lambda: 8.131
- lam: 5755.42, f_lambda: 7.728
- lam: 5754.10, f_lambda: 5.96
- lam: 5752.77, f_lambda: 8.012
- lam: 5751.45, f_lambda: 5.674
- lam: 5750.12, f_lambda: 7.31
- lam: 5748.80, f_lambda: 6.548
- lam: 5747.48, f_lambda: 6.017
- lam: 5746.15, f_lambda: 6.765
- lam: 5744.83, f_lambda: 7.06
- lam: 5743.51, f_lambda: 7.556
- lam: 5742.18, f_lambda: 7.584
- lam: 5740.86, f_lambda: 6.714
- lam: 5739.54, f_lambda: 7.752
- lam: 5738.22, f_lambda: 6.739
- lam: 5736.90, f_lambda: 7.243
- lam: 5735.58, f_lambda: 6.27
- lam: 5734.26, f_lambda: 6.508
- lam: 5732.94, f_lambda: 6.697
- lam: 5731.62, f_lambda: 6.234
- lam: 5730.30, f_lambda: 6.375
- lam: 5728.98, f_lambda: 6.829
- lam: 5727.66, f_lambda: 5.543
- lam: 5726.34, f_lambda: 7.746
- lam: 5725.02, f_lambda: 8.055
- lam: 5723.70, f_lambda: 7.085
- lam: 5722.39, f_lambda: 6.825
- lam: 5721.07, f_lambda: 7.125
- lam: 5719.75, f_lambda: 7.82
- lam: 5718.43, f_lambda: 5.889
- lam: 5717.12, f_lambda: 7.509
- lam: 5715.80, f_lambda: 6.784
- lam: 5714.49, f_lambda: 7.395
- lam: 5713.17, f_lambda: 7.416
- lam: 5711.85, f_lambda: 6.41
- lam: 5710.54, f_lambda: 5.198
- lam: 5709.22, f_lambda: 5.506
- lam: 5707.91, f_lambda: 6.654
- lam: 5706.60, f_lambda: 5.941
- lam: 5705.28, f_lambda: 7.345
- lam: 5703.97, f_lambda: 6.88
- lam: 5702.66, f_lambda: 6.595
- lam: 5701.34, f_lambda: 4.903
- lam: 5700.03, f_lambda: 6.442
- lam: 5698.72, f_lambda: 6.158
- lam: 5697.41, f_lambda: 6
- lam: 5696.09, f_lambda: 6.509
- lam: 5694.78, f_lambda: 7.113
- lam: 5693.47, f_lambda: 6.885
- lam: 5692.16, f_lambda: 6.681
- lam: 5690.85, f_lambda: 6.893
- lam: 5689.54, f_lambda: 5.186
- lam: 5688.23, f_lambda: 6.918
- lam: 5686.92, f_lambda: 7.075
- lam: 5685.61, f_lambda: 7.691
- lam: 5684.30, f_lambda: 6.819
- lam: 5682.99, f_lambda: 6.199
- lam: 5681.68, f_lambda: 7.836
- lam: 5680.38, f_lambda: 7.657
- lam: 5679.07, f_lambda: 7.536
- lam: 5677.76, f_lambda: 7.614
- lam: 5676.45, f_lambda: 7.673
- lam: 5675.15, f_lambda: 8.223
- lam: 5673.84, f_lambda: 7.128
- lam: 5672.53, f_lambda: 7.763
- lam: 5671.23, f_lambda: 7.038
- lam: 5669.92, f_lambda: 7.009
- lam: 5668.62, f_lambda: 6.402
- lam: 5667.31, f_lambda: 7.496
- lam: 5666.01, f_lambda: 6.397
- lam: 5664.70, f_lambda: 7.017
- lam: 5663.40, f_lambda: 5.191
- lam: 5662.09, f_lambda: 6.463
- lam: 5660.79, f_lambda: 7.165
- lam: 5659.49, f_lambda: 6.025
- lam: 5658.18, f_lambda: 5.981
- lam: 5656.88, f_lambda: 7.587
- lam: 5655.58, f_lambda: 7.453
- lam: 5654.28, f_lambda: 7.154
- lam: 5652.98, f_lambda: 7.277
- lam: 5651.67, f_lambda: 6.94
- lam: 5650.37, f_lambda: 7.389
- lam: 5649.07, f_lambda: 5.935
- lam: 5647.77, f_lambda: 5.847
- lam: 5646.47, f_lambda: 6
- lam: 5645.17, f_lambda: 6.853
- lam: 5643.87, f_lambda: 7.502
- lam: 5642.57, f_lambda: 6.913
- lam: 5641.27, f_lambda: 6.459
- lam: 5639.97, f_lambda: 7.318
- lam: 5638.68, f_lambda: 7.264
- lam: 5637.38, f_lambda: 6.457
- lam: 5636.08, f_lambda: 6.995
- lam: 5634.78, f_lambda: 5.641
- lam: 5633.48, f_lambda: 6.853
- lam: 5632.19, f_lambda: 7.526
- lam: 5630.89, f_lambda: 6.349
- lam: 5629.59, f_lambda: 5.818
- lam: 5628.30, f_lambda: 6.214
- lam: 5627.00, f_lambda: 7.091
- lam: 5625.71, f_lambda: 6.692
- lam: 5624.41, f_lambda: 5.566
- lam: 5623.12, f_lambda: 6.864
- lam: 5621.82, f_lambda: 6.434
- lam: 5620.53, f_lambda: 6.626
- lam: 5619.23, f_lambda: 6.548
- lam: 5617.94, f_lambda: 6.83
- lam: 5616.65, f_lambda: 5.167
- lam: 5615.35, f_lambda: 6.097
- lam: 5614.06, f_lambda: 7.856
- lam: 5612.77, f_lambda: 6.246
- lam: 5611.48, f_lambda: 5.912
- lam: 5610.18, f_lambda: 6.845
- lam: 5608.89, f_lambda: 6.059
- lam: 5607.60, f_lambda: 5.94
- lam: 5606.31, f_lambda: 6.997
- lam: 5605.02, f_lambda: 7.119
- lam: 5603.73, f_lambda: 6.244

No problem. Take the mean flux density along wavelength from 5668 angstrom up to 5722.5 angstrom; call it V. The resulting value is 6.82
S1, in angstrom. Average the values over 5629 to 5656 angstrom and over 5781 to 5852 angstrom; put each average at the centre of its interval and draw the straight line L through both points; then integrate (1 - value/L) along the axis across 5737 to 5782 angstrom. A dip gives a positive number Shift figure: 0.83 angstrom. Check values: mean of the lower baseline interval 6.75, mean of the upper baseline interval 7.22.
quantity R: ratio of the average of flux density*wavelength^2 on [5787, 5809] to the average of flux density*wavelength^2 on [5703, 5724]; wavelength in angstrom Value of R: 1.06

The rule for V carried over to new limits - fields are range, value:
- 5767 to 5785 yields 6.95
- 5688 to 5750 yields 6.69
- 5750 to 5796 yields 6.9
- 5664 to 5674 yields 7.02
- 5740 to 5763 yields 6.8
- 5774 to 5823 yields 7.17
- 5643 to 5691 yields 6.93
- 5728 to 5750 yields 6.8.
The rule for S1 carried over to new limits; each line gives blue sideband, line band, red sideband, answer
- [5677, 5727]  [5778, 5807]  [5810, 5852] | 2.17 angstrom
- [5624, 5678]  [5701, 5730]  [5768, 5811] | 0.63 angstrom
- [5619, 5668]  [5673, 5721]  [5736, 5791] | -0.12 angstrom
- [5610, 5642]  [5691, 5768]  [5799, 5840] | 2.40 angstrom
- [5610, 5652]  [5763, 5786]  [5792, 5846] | 0.59 angstrom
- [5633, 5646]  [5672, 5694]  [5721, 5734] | -1.10 angstrom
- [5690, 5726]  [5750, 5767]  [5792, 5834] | 0.46 angstrom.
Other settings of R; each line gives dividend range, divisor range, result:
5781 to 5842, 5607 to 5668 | 1.16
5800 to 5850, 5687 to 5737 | 1.15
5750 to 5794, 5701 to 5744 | 1.04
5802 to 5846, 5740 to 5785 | 1.09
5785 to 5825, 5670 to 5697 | 1.08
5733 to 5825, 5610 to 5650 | 1.14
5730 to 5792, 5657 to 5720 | 1.04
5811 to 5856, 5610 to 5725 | 1.17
